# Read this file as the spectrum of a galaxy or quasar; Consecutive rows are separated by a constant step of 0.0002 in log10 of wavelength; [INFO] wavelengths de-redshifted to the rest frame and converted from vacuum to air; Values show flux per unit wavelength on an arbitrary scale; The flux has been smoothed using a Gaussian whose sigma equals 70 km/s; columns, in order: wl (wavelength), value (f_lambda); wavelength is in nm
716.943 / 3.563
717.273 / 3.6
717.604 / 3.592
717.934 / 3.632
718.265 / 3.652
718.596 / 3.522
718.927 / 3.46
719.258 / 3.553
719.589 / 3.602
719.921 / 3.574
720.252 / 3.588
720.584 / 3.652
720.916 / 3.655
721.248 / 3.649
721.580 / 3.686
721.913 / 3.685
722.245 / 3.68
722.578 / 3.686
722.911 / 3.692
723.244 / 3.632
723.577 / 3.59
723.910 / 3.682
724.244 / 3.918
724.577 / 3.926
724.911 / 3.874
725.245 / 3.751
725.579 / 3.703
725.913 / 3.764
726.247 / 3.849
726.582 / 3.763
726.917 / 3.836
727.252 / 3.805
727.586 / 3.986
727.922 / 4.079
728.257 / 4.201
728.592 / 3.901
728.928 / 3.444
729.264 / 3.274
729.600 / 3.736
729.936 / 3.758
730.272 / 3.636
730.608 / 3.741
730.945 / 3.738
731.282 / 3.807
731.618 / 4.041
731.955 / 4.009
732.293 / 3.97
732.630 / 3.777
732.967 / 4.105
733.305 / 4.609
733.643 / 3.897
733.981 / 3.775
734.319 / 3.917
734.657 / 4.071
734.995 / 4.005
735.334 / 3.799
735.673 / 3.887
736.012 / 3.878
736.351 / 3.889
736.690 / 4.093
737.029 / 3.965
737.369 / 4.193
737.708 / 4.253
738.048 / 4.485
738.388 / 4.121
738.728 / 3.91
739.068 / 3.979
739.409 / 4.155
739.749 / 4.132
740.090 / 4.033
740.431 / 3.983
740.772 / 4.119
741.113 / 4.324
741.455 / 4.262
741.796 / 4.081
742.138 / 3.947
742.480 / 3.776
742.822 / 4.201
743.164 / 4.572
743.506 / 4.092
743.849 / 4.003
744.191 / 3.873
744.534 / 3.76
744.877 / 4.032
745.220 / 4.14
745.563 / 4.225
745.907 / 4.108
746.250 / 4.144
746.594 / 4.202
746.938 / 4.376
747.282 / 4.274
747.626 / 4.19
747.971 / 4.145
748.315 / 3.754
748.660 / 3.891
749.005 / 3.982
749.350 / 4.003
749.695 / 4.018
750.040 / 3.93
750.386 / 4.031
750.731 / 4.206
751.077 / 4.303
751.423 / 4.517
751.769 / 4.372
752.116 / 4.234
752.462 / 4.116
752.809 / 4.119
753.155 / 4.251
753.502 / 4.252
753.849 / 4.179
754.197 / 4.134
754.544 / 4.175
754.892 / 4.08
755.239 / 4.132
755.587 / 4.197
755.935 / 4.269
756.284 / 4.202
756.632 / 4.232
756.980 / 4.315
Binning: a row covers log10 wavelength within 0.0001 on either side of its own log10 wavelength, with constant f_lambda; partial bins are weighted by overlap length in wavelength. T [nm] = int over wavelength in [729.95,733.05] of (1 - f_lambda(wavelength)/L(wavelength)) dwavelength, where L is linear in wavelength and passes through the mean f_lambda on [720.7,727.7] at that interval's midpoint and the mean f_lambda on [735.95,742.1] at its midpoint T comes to 0.05 nm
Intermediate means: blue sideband 3.75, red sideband 4.1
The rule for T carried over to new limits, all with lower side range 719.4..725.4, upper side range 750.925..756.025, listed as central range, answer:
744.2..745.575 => 0.03 nm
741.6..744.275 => -0.02 nm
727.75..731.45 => 0.06 nm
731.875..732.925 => -0.02 nm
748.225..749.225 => 0.06 nm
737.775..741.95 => -0.15 nm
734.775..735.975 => 0.00 nm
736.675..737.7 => -0.04 nm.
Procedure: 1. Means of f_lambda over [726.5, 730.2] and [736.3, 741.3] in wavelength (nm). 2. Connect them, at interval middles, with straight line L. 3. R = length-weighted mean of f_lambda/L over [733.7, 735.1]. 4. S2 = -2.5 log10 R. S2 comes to 0.01 mag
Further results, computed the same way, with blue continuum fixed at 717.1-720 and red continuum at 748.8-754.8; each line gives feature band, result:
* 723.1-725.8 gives -0.02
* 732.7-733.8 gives -0.09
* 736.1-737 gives -0.02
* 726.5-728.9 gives -0.05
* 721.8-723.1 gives -0.01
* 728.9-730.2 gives 0.06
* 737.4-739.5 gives -0.06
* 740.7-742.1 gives -0.05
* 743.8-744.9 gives 0.04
